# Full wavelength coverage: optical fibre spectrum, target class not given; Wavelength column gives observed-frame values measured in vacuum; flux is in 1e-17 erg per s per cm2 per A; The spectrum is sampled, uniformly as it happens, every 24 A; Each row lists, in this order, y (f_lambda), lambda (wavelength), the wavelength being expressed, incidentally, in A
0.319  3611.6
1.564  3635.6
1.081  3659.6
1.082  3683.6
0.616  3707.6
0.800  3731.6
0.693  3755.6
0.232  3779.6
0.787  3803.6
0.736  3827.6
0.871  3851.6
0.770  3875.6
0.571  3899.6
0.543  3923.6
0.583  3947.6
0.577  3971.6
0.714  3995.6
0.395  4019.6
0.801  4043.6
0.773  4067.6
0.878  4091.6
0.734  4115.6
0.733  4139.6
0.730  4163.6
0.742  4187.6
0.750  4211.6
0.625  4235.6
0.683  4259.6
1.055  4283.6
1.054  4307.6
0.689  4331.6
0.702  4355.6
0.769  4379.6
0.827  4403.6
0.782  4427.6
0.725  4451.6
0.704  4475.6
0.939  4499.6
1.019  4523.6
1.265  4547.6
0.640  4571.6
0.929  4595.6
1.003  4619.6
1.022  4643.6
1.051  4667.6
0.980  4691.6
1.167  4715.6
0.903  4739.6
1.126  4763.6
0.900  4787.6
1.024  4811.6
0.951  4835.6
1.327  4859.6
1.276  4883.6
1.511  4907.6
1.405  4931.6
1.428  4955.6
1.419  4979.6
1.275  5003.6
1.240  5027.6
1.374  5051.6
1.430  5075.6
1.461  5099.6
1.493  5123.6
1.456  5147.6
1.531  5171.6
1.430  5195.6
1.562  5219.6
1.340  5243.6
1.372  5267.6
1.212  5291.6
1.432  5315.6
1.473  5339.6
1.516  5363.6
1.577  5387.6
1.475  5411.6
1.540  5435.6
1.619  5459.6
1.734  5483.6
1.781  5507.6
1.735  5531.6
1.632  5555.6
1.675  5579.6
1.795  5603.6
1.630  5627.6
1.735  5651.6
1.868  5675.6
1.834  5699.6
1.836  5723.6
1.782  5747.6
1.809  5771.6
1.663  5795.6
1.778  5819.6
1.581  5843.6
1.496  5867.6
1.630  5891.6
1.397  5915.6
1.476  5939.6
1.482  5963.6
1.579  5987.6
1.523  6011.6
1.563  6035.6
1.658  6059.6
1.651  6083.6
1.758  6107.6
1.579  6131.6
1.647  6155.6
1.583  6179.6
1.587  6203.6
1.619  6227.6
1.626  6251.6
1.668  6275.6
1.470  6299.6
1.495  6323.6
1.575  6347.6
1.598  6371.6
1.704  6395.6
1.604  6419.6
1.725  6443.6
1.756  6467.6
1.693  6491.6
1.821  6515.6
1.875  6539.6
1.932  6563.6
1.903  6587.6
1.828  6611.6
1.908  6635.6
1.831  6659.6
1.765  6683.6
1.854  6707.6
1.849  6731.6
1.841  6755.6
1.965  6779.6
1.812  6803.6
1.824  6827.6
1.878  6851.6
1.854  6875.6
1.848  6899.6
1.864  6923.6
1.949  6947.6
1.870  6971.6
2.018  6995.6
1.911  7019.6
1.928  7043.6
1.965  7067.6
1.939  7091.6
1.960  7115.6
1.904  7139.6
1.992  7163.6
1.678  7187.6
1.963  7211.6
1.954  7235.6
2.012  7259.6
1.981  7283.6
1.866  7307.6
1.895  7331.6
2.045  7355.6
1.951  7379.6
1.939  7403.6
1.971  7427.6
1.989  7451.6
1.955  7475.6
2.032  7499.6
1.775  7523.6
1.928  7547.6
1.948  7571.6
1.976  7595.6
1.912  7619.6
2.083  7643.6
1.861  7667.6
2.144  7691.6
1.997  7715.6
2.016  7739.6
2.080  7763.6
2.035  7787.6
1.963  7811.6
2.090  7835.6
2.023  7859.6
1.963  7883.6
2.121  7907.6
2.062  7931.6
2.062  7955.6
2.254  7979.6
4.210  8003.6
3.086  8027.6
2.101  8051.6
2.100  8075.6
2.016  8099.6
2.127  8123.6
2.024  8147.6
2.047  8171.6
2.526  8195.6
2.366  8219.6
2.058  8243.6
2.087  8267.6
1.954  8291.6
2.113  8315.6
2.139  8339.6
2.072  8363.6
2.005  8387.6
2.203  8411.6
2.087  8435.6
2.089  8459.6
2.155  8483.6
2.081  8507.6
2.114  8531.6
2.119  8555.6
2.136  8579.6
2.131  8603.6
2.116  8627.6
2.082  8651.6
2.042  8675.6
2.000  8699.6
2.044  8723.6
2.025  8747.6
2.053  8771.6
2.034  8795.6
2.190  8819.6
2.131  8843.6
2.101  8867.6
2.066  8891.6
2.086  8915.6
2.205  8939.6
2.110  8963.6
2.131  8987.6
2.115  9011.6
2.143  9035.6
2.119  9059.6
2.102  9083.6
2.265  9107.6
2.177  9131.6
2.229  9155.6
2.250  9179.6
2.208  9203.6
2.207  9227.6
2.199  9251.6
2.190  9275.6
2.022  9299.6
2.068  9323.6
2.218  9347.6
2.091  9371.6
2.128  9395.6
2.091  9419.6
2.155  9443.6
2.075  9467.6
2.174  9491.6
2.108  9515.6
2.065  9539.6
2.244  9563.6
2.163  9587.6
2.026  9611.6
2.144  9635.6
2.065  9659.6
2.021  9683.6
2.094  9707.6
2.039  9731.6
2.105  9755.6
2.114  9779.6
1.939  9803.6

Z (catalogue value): 0.22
